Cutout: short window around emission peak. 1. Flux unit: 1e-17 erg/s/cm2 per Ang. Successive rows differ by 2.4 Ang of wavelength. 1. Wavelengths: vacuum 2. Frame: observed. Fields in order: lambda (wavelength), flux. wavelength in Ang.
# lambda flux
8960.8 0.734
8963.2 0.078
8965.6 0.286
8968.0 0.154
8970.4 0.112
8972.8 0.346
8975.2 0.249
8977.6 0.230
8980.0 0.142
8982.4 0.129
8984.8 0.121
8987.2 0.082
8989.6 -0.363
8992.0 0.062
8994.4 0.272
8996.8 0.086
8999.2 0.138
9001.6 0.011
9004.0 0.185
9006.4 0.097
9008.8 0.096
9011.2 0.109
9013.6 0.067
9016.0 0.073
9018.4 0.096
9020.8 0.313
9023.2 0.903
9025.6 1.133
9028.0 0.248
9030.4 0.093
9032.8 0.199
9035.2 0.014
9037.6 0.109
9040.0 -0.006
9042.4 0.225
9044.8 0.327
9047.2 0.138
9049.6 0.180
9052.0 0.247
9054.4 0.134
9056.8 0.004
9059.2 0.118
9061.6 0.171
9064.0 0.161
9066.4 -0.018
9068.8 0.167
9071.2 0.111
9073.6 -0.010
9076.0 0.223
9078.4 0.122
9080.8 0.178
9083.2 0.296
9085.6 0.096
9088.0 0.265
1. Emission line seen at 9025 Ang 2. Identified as H-beta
